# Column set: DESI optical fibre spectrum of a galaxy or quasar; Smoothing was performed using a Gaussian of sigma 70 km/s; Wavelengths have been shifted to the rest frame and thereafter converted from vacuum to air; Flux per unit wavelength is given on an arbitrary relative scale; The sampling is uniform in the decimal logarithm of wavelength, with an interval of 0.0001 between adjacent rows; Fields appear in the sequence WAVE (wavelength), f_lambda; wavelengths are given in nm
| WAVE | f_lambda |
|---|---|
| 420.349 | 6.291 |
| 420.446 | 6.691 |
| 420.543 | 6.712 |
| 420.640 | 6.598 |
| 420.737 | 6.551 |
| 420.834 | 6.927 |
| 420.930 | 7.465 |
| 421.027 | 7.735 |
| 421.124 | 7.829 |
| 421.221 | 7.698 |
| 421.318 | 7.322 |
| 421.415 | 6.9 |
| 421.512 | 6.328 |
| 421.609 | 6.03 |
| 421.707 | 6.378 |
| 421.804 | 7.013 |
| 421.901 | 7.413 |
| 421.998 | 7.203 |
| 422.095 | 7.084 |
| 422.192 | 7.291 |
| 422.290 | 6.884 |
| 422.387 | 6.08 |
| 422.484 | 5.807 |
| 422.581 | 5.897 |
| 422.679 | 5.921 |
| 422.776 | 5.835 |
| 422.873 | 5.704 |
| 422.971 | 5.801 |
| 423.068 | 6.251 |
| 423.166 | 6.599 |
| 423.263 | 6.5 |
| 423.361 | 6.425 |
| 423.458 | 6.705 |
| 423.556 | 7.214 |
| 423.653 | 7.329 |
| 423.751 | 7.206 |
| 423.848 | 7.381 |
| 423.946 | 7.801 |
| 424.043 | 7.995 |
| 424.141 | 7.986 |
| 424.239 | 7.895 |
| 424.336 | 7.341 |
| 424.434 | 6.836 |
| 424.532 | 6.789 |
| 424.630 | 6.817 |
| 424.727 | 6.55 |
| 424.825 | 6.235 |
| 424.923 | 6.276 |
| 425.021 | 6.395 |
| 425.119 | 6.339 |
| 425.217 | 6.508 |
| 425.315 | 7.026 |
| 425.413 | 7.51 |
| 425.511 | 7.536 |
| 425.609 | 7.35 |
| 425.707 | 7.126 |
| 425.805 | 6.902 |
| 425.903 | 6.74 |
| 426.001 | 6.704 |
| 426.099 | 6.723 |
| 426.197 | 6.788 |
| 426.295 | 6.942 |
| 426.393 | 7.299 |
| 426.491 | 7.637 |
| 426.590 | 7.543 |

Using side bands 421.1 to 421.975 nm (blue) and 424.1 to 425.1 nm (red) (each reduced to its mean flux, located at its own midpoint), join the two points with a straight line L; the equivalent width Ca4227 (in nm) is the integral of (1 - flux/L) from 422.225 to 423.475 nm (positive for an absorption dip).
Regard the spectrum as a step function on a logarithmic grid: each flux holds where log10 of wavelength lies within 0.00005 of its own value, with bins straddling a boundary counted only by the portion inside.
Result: 0.135 nm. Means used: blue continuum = 6.97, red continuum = 6.88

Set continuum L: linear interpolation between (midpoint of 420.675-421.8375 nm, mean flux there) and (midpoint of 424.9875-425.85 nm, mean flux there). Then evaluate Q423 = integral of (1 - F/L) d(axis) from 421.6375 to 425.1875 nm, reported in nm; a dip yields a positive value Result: 0.12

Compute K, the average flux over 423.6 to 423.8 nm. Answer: 7.29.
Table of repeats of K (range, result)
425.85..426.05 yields 6.73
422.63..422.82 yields 5.88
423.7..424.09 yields 7.6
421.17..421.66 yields 6.85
